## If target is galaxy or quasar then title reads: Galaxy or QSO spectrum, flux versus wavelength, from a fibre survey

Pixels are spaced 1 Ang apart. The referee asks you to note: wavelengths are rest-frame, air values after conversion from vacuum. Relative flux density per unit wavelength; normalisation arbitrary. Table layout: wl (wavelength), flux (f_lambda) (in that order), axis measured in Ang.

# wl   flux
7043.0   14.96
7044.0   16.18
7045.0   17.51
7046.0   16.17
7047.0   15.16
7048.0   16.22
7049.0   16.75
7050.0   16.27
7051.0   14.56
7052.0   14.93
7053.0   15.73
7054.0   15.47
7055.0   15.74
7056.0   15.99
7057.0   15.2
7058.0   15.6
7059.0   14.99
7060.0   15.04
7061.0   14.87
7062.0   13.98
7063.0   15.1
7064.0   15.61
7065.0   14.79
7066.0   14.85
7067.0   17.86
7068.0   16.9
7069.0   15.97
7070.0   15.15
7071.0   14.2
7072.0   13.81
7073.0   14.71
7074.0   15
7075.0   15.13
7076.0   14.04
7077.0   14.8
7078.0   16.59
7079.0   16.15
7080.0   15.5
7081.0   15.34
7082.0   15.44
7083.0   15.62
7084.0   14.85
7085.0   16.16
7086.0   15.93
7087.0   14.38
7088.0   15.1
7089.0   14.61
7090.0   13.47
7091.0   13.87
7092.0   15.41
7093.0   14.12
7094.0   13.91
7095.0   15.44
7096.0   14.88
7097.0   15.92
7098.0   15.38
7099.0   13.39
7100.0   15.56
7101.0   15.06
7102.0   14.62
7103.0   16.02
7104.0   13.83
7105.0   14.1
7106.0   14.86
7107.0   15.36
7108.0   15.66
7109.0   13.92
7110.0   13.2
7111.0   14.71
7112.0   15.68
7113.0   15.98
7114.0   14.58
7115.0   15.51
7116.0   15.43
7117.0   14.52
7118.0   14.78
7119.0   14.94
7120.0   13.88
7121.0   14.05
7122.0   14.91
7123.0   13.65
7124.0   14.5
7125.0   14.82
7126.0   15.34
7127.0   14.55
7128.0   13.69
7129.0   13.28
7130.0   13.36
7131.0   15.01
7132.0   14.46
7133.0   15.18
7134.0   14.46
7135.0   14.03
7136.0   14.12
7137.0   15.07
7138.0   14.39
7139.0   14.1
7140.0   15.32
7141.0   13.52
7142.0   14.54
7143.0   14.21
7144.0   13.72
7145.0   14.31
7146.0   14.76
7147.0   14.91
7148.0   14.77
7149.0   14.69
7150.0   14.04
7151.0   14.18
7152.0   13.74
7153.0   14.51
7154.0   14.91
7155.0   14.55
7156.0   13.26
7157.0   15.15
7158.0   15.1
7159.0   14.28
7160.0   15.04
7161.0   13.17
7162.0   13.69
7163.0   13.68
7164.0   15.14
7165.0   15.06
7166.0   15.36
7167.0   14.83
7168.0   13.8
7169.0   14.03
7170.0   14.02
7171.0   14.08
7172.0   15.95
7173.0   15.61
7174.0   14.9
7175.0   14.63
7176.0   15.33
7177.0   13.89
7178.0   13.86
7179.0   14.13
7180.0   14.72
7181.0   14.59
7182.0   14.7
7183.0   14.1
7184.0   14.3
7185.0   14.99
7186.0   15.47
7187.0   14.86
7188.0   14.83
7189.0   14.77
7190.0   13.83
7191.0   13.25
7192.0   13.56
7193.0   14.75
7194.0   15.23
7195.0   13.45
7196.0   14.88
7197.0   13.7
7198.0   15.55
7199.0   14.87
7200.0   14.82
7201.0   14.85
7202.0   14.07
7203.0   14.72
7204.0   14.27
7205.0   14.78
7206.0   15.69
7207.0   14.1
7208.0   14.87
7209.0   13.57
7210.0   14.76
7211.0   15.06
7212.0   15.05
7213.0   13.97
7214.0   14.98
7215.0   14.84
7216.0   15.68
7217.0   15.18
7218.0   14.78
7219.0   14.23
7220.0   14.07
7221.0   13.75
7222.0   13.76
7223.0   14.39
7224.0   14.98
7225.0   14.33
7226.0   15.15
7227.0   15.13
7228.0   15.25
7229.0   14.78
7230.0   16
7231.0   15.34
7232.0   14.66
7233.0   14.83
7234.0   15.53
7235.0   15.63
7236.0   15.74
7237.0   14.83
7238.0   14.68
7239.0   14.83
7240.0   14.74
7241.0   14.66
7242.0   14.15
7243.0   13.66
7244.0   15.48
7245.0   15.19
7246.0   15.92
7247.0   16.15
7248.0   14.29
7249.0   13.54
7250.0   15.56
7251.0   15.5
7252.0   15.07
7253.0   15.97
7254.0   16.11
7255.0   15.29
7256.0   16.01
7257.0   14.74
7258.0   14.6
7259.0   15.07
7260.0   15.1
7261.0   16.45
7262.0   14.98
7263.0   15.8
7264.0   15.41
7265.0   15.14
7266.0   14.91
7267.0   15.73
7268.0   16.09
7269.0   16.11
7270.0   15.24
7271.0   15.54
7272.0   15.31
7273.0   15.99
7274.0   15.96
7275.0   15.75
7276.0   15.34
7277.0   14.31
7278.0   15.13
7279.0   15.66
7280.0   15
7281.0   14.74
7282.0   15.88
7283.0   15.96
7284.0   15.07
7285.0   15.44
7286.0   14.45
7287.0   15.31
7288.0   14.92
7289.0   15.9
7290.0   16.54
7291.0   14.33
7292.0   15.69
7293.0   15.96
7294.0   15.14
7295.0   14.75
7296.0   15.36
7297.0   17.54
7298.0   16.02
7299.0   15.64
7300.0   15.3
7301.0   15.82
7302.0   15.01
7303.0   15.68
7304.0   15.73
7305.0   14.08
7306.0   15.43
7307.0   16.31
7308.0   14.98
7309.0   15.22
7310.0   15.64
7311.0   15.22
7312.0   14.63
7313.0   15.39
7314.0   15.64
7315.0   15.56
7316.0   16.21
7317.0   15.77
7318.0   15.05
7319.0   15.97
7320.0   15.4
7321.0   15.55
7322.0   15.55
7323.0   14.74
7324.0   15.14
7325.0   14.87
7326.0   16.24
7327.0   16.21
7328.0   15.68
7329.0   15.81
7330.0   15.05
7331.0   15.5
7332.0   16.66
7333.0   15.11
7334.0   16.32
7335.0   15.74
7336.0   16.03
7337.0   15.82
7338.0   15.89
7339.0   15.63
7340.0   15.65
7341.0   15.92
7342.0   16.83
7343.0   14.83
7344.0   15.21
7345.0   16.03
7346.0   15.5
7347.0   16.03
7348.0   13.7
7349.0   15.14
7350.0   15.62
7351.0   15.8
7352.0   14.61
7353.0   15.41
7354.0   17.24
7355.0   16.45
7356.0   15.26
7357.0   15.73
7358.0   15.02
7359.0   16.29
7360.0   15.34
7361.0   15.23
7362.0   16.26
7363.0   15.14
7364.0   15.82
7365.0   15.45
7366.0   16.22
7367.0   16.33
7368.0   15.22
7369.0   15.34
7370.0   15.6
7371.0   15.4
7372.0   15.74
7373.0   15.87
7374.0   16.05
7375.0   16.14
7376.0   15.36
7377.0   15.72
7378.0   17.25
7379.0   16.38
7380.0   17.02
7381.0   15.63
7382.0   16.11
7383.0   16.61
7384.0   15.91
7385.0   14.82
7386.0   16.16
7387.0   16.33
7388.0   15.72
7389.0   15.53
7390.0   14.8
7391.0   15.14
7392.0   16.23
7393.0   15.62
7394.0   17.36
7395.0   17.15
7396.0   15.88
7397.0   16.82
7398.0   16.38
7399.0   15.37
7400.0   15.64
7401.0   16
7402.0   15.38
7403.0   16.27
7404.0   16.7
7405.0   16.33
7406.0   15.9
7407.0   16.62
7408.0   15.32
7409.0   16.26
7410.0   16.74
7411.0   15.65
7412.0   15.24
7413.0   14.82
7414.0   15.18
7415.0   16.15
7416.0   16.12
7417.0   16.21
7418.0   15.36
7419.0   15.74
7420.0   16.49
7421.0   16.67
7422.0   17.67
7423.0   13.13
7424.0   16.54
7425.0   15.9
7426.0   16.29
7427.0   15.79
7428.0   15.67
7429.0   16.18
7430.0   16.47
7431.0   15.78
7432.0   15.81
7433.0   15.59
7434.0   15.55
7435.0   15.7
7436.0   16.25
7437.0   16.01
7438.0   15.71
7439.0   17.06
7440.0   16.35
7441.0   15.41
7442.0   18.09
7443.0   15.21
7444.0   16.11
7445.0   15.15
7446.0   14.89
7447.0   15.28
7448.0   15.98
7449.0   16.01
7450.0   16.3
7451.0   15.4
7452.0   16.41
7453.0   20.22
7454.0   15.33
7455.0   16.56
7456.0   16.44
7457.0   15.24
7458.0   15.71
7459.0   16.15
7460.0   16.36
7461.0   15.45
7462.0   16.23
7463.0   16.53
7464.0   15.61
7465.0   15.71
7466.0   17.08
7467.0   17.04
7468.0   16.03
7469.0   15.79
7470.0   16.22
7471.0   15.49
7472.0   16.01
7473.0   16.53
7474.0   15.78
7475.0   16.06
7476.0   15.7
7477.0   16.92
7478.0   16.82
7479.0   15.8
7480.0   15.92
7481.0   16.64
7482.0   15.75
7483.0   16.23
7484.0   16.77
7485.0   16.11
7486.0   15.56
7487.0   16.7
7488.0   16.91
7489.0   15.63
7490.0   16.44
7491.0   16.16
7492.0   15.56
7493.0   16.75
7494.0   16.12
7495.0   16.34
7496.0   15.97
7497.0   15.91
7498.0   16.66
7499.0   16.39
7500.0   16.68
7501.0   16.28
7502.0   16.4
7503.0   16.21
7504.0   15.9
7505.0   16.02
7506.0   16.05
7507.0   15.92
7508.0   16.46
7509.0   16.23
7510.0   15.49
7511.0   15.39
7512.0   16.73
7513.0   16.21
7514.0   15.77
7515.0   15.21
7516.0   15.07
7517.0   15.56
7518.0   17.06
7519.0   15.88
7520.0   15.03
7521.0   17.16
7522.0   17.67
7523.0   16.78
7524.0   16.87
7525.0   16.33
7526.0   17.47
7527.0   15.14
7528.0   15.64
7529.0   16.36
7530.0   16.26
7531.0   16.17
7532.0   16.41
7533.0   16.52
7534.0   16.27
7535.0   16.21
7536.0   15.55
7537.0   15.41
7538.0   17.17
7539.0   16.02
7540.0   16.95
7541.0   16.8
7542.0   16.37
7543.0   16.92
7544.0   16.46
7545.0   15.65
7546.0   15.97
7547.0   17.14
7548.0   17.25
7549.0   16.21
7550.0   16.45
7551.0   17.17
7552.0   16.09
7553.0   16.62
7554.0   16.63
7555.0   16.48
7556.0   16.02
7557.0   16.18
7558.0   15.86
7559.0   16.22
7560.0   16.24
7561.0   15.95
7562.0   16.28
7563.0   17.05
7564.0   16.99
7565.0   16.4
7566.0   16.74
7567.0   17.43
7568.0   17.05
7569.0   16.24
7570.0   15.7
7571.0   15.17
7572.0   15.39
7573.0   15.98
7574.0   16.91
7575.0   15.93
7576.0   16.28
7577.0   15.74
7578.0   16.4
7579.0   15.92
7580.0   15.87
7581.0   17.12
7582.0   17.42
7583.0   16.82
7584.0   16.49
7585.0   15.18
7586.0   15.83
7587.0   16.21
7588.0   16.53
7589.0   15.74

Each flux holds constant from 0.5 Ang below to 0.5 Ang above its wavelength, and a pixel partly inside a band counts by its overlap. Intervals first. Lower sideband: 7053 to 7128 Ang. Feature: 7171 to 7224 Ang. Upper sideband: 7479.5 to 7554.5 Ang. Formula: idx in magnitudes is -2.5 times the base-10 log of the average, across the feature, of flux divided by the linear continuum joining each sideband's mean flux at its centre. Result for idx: 0.053 mag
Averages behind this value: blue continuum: 15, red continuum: 16.3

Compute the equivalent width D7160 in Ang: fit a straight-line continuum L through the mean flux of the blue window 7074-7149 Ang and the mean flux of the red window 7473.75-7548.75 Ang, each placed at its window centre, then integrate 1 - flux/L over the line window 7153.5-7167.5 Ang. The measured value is 0.4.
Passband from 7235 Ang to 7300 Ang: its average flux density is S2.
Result 15.3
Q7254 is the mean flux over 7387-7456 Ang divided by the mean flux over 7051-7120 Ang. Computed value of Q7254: 1.06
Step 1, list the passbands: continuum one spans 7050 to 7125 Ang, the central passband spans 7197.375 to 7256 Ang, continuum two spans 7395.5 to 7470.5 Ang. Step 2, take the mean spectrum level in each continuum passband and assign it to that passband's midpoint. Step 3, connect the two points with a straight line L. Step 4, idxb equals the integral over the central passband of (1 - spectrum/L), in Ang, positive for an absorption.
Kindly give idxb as 2.0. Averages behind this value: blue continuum 15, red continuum 16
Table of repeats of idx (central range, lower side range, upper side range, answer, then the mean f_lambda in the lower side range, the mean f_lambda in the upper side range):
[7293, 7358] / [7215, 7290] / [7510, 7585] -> -0.01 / 15.2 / 16.3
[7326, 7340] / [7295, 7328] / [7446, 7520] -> -0.02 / 15.5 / 16.1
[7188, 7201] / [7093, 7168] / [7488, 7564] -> 0.03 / 14.6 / 16.3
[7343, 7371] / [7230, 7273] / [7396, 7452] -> 0.01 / 15.2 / 15.9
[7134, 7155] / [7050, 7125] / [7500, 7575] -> 0.06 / 15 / 16.3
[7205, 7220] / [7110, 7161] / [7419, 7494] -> 0.01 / 14.5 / 16.1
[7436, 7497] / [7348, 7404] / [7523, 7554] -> 0.00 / 15.8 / 16.4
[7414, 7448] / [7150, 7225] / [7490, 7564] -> -0.01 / 14.5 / 16.3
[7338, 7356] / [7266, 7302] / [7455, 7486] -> 0.01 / 15.5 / 16.1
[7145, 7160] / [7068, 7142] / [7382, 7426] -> 0.03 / 14.8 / 16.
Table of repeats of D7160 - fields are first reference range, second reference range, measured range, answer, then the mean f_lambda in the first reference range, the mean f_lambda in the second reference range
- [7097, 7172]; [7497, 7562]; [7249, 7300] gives -1.00 Ang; 14.5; 16.3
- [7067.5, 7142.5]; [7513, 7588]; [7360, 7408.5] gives -0.58 Ang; 14.8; 16.3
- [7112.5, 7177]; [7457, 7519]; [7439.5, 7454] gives -0.22 Ang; 14.5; 16.1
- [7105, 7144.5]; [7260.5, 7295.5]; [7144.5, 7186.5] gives 0.70 Ang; 14.5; 15.4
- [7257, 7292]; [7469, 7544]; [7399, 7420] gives -0.02 Ang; 15.4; 16.2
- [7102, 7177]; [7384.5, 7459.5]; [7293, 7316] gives -0.14 Ang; 14.5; 16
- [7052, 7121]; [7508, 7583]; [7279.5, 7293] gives 0.22 Ang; 15.1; 16.3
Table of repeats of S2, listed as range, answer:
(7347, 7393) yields 15.7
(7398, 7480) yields 16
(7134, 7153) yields 14.4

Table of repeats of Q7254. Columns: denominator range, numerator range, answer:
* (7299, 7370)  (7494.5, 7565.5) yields 1.05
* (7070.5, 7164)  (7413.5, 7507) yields 1.10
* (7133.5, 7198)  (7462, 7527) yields 1.12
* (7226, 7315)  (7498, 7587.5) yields 1.06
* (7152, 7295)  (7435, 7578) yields 1.09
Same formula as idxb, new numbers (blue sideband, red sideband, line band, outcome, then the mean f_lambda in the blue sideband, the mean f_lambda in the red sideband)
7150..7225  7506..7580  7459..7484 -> -0.38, 14.5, 16.3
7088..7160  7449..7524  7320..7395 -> -0.60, 14.6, 16.2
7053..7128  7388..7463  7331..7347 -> -0.06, 15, 16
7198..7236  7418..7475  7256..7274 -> -0.47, 14.8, 16.1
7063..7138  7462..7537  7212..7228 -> 0.65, 14.9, 16.2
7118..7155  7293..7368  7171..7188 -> -0.09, 14.4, 15.6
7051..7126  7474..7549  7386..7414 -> -0.07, 15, 16.2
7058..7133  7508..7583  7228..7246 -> 0.38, 14.9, 16.3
